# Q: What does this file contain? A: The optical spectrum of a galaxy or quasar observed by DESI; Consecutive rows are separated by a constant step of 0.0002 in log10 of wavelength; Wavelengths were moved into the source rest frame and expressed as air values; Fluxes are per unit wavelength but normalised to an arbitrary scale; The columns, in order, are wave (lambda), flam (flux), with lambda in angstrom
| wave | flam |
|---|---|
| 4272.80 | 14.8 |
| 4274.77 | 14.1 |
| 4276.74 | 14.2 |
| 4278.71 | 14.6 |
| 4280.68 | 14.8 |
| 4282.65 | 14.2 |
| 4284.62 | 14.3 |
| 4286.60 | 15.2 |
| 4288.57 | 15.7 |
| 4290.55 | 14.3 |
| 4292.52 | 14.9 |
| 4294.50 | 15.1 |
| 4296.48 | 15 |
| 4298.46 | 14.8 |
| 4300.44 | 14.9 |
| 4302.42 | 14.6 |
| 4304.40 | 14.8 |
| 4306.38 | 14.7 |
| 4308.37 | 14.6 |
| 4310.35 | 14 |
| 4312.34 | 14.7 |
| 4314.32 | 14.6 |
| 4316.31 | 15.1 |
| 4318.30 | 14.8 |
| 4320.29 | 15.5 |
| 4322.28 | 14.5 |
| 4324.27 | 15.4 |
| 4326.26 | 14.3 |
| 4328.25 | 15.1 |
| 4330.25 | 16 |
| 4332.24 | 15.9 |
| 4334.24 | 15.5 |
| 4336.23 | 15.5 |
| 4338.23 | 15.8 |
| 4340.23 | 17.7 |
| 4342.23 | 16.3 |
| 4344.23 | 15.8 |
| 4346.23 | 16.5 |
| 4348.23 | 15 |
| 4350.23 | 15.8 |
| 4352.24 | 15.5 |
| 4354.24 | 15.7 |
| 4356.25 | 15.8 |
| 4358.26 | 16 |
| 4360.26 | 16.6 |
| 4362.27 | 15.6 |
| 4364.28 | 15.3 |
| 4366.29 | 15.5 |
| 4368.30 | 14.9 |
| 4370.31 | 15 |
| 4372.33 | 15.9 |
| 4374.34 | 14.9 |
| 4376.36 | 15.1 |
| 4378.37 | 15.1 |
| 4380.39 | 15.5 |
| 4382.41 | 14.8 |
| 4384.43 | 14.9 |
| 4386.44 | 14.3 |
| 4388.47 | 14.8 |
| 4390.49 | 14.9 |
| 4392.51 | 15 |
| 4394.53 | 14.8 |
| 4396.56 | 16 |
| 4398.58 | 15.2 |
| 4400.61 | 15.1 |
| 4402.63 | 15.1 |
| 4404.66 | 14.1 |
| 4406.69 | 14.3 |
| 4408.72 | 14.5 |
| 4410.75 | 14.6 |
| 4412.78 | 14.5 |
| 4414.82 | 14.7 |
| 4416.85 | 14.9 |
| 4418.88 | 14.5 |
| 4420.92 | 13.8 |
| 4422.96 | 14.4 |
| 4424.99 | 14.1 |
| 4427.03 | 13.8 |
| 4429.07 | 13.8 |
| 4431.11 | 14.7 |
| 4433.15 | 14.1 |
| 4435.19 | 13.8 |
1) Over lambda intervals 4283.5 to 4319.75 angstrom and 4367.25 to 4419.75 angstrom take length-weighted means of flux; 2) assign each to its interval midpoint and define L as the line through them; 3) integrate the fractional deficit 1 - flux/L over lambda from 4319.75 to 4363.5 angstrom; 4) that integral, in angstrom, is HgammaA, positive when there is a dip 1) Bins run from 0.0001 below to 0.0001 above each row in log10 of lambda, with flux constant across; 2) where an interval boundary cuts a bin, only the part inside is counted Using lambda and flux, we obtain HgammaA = -2.6 angstrom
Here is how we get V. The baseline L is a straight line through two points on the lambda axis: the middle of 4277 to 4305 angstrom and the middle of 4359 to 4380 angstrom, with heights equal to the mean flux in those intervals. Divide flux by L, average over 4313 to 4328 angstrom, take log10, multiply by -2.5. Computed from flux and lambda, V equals 0.01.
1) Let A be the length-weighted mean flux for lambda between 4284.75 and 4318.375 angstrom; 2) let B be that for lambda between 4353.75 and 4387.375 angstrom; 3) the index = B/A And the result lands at 1.04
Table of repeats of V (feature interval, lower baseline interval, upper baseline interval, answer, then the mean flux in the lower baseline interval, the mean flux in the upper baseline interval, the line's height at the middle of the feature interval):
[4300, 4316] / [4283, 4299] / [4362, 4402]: 0.02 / 14.9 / 15.1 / 14.9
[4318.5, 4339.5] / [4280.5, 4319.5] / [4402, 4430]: -0.05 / 14.8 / 14.4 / 14.7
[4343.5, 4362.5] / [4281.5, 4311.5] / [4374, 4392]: -0.07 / 14.7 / 14.9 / 14.9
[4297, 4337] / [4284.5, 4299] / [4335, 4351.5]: 0.04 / 14.9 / 16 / 15.5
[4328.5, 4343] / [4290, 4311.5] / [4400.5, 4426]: -0.10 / 14.7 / 14.5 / 14.6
